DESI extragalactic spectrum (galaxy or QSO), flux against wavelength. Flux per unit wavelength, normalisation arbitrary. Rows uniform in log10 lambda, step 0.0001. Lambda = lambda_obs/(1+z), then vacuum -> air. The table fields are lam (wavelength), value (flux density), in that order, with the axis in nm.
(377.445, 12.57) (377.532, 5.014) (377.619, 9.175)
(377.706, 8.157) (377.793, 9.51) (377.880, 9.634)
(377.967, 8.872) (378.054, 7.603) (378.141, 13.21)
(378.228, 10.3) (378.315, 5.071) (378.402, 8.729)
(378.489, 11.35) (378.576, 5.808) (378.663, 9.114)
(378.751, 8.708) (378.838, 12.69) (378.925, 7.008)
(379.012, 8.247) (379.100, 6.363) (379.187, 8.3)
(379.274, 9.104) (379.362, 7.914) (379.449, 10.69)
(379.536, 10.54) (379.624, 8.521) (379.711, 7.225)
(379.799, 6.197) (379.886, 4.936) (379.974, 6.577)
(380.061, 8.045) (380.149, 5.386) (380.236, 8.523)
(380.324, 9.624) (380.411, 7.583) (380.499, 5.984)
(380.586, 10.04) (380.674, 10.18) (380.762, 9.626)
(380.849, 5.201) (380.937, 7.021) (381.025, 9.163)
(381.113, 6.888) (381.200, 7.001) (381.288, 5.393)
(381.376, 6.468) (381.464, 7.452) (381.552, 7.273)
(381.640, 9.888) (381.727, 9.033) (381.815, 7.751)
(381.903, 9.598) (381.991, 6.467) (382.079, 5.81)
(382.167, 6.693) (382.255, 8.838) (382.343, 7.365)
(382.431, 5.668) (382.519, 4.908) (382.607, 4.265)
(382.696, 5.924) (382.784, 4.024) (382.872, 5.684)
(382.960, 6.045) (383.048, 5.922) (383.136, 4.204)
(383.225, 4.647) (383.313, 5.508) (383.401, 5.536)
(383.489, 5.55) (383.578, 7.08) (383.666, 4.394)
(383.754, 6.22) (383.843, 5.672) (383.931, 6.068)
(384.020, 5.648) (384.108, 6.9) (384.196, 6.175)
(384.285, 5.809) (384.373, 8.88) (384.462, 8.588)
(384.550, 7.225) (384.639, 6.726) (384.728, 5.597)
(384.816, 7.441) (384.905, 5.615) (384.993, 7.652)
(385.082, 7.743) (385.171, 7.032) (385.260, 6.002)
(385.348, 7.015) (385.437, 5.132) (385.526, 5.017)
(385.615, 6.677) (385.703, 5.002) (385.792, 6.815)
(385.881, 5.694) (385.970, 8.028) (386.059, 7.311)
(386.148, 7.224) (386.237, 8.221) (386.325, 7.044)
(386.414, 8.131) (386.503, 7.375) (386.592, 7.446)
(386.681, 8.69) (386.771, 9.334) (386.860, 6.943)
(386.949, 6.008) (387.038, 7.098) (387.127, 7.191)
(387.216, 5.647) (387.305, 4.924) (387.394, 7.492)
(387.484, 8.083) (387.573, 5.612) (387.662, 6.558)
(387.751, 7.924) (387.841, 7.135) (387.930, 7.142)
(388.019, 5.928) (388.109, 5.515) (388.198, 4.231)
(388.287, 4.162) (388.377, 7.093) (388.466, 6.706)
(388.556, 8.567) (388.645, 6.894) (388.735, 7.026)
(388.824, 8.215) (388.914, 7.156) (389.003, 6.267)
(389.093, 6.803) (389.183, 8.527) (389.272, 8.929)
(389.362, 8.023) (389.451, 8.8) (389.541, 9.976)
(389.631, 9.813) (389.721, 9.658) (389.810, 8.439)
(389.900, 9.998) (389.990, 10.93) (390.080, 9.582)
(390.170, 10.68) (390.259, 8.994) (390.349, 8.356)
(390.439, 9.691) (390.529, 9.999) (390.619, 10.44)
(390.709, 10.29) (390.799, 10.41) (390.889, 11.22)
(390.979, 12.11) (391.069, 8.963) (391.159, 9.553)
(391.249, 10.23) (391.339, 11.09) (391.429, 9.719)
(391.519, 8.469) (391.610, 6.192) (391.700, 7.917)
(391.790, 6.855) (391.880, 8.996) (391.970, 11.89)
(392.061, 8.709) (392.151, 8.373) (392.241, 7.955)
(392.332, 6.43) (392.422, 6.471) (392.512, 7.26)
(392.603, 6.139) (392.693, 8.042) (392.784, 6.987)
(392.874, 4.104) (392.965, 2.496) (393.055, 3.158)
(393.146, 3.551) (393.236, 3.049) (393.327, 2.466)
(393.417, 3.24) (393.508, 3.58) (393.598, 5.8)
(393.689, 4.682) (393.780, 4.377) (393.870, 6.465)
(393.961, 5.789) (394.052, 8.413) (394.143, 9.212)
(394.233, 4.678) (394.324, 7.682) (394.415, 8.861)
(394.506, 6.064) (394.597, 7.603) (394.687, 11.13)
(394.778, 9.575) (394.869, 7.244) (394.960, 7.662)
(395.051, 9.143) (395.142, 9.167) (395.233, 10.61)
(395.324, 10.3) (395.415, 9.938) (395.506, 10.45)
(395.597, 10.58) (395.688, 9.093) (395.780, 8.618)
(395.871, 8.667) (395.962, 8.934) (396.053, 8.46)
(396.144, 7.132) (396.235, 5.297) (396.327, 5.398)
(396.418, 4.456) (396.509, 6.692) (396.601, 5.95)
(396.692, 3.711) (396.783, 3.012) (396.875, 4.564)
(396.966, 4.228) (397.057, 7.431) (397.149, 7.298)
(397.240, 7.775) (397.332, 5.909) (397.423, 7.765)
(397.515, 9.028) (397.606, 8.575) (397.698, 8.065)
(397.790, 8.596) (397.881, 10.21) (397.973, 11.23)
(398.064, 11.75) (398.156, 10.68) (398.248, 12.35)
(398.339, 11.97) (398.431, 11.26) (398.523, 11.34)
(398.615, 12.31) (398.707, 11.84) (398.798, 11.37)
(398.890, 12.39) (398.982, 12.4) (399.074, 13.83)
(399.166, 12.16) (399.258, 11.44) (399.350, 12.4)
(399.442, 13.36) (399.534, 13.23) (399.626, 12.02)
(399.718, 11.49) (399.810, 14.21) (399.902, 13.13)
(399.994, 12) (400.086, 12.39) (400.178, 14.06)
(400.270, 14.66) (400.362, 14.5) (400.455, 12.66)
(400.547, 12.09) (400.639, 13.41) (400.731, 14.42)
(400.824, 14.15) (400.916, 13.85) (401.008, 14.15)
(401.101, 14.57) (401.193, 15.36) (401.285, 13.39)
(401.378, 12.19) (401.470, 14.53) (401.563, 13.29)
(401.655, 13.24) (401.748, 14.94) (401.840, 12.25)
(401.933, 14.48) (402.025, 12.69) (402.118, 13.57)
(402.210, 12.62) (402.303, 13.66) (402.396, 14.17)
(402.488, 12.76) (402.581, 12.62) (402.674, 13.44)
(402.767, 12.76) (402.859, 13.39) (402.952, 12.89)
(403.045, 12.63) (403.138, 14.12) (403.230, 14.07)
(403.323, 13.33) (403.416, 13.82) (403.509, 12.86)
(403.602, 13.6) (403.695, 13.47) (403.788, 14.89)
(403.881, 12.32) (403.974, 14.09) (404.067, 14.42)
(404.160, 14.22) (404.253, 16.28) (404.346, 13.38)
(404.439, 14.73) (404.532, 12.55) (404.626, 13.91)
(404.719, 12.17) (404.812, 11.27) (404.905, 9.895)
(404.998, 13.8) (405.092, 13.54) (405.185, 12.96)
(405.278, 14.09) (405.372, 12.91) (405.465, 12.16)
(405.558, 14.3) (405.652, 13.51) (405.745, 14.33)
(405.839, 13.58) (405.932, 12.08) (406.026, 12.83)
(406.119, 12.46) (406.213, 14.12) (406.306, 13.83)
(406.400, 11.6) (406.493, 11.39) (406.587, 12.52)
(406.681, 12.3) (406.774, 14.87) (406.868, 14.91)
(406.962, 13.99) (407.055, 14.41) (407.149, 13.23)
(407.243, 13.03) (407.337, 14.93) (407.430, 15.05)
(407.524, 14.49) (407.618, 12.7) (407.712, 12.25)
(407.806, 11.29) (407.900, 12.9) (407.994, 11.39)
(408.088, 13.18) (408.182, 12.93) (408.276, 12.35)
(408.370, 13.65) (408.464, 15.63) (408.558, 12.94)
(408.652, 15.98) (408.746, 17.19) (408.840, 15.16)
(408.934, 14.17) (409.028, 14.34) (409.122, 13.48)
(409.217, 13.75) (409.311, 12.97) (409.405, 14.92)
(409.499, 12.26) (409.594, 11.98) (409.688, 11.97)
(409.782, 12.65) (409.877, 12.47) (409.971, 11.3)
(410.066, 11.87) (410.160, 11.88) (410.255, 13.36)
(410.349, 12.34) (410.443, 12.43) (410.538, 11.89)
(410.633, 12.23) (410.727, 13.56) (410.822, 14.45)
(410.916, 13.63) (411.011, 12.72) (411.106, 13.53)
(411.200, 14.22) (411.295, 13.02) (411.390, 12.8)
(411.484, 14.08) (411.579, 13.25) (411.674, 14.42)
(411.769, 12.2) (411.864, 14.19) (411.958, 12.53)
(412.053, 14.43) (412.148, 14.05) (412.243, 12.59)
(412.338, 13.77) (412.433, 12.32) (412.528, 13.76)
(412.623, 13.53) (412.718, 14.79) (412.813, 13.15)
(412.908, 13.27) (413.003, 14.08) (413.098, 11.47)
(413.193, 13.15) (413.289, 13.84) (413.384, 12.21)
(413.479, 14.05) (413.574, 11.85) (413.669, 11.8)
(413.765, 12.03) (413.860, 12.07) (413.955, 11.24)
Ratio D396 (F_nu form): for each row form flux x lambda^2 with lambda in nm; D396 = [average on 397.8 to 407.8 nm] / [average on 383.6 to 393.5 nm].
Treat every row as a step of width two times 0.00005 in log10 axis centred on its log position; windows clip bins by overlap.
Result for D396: 1.92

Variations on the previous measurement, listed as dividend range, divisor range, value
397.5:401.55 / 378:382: 1.69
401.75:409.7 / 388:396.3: 1.83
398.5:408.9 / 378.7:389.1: 2.11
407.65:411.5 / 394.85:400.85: 1.39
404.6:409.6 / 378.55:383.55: 2.10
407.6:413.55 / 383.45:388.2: 2.23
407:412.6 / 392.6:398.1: 2.03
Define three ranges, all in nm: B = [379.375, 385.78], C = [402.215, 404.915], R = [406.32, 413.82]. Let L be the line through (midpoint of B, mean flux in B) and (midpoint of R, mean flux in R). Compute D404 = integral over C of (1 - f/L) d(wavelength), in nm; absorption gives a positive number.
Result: -0.38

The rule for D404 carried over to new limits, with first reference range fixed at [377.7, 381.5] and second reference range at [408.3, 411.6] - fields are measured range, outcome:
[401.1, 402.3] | -0.16 nm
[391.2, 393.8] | 0.96 nm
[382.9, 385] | 0.65 nm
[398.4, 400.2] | -0.14 nm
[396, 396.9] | 0.45 nm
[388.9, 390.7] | 0.15 nm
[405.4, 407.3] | -0.08 nm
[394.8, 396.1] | 0.20 nm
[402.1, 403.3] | -0.11 nm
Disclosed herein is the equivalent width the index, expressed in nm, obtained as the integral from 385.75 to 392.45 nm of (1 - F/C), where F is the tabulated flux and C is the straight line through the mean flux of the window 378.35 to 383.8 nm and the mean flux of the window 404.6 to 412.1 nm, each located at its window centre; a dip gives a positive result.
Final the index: 0.715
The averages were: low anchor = 7.28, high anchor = 13.2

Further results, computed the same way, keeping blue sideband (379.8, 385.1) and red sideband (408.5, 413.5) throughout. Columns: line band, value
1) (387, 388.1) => 0.17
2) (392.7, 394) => 0.69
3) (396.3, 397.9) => 0.57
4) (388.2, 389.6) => 0.14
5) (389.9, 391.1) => -0.21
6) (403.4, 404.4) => -0.19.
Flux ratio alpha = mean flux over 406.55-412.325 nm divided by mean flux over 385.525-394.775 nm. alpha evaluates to 1.79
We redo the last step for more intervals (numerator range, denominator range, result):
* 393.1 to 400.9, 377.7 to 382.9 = 1.18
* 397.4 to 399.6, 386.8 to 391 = 1.41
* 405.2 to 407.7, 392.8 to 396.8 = 1.98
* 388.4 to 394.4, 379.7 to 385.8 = 1.16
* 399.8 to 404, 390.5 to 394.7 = 1.84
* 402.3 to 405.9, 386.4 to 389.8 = 1.84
